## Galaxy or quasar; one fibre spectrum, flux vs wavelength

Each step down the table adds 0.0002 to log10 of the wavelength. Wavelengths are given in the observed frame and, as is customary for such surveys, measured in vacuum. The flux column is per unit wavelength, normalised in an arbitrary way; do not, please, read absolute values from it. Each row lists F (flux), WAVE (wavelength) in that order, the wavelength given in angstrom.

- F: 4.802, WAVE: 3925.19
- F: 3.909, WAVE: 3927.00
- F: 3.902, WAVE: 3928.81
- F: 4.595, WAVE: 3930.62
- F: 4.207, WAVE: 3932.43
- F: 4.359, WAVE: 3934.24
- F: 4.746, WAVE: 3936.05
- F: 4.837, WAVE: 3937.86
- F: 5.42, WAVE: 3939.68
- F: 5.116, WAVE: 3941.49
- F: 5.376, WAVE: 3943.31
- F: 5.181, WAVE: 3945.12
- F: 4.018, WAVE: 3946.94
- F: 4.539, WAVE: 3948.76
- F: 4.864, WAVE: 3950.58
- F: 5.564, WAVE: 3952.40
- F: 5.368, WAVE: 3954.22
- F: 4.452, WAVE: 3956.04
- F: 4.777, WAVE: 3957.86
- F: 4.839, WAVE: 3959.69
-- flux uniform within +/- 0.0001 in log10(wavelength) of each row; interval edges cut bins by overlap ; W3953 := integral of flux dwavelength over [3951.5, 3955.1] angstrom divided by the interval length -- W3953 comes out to 5.47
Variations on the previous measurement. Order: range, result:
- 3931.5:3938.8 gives 4.54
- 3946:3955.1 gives 4.87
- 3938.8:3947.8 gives 5.03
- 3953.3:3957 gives 4.92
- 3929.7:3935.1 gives 4.39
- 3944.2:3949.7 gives 4.58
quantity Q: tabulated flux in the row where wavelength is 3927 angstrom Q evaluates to 3.909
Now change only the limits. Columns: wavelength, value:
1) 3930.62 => 4.595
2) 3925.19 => 4.802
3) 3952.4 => 5.564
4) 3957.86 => 4.777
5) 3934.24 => 4.359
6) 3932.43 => 4.207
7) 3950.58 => 4.864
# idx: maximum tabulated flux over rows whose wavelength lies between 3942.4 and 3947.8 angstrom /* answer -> 5.376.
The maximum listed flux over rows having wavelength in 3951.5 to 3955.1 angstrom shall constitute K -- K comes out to 5.564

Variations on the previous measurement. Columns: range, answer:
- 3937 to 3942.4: 5.42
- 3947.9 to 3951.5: 4.864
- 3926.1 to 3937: 4.746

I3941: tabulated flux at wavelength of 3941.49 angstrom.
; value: 5.116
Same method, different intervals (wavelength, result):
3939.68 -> 5.42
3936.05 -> 4.746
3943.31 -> 5.376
